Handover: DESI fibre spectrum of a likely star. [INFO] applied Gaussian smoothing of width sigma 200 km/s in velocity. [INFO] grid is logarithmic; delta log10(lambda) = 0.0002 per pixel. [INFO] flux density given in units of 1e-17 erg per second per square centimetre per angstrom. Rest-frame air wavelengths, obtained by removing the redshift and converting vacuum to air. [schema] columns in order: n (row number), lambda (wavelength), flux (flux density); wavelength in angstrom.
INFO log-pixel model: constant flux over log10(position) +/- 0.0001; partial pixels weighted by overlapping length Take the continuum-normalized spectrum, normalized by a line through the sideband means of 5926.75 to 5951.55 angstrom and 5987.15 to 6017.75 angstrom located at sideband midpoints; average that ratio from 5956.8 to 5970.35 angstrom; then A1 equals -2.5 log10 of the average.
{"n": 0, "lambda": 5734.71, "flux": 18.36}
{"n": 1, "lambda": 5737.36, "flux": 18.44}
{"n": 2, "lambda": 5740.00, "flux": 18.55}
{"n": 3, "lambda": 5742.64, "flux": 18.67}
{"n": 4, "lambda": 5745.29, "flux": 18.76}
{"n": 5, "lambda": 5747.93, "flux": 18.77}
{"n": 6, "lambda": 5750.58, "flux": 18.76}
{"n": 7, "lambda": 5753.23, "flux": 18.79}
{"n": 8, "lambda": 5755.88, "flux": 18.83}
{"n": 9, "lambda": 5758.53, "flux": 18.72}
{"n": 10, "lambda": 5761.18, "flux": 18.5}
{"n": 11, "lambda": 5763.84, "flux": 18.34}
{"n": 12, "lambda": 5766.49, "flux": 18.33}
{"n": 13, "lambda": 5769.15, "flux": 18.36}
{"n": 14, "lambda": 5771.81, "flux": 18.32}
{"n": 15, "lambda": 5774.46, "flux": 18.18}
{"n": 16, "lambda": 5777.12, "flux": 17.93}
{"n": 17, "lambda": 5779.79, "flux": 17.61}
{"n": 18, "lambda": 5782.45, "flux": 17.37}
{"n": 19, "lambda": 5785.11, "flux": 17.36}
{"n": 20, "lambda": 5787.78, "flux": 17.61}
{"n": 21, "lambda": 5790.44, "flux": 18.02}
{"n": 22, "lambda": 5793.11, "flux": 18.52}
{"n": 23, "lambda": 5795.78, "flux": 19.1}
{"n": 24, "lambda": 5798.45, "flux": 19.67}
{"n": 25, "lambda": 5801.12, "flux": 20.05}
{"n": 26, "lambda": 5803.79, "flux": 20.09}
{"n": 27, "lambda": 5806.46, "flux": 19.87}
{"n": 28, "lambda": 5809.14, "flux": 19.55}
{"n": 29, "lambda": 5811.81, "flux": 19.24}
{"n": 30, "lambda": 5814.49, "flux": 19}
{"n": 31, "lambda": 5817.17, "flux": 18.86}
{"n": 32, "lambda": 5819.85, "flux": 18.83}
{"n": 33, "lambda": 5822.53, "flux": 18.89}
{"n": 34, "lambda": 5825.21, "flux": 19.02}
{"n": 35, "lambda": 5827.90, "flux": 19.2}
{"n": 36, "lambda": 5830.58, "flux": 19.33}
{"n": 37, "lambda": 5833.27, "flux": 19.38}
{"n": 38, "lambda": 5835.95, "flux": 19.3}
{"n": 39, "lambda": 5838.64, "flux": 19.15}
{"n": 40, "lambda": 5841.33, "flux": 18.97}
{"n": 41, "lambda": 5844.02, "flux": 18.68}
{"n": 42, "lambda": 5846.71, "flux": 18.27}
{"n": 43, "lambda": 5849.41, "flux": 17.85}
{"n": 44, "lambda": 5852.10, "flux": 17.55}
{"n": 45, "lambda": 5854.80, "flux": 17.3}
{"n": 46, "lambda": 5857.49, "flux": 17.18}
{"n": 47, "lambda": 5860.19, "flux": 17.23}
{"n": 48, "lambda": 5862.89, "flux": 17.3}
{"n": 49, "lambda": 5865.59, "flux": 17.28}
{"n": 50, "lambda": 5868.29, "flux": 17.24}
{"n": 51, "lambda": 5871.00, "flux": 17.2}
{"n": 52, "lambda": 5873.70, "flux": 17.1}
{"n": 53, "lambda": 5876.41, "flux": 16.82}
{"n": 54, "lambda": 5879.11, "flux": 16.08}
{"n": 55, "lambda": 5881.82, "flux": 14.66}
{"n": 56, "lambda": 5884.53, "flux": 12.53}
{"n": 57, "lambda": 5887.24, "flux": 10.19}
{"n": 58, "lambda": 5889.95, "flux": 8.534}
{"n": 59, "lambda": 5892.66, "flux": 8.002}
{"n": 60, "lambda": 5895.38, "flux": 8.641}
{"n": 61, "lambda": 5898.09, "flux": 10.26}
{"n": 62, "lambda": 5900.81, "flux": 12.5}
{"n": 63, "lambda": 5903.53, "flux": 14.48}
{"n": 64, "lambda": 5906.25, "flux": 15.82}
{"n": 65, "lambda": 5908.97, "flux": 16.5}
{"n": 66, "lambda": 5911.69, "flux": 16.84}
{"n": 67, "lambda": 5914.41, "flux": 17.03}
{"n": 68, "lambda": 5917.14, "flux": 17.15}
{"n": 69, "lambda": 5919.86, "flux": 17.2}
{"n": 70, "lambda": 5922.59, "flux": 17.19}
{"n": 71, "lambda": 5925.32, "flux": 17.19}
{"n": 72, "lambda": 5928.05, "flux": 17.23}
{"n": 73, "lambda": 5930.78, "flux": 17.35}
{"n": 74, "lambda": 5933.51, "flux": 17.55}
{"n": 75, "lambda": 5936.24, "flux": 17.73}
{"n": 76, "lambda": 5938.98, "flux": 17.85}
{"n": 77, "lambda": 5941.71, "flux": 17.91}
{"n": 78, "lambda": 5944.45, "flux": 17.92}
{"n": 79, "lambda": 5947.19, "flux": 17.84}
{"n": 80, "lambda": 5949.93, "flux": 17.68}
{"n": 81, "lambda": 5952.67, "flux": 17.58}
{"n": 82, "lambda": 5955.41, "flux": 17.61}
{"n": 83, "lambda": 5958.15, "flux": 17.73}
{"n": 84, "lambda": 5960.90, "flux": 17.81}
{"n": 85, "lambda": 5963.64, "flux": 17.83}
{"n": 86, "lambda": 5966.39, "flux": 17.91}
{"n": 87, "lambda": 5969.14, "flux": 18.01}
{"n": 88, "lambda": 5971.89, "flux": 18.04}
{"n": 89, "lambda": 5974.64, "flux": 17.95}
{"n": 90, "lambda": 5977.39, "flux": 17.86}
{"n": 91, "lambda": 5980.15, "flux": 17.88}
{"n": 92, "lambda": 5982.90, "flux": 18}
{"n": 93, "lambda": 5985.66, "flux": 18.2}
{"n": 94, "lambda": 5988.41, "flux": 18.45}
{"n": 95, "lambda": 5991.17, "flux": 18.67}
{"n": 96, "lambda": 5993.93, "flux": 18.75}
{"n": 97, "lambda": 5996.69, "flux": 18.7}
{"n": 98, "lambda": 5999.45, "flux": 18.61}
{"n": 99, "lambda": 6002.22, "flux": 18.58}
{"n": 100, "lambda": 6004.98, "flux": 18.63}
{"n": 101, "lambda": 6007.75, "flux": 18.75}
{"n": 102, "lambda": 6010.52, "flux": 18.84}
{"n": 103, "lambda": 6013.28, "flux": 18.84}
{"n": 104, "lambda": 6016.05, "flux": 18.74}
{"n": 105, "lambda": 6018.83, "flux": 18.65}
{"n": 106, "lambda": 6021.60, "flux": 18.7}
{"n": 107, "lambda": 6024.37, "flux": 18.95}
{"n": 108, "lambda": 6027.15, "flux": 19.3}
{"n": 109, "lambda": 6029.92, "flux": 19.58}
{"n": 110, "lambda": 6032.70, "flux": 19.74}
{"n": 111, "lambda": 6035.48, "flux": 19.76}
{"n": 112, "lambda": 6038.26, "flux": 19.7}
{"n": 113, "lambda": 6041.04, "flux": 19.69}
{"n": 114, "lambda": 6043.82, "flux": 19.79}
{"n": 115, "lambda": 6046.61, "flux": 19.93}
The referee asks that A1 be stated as 0.01 mag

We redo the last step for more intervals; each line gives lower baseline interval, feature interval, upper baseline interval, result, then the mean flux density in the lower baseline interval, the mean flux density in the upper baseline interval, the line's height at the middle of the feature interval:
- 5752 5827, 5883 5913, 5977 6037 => 0.46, 18.7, 18.8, 18.7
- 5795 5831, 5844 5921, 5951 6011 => 0.23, 19.3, 18.2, 18.9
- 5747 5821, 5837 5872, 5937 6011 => 0.04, 18.7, 18.1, 18.5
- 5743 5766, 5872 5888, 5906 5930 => 0.17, 18.7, 17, 17.4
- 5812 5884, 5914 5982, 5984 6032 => 0.05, 17.9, 18.8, 18.5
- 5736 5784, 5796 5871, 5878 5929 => -0.15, 18.4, 14.1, 16.2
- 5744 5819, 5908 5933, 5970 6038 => 0.10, 18.7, 18.7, 18.7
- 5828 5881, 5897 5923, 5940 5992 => 0.16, 17.9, 17.9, 17.9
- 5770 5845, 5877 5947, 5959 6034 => 0.23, 18.8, 18.5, 18.7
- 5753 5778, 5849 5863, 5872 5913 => -0.18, 18.4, 13.3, 14.8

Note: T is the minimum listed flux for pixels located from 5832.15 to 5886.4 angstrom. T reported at 12.53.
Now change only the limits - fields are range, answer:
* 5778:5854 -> 17.36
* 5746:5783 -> 17.37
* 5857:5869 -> 17.18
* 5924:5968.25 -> 17.19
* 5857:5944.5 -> 8.002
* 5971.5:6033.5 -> 17.86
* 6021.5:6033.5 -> 18.7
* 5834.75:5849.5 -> 17.85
